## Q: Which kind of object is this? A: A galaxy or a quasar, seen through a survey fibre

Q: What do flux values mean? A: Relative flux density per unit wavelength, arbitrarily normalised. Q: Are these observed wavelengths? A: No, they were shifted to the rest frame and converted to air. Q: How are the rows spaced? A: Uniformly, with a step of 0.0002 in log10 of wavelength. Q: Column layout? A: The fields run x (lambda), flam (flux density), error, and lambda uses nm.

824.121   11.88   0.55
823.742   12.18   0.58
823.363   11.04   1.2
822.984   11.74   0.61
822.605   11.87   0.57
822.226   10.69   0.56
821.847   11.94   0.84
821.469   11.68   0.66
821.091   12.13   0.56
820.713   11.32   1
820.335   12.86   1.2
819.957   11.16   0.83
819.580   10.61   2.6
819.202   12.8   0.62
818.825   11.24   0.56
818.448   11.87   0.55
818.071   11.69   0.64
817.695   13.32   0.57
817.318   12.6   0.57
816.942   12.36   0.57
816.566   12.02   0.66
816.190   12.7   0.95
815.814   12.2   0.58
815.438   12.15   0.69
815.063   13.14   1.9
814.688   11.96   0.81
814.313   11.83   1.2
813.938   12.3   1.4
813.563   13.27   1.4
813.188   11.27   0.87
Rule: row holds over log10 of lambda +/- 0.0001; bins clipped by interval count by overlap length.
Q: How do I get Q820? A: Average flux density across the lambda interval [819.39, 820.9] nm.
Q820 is 11.5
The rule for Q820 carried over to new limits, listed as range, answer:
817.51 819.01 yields 12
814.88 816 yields 12.5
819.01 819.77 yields 11.7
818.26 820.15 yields 11.5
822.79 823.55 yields 11.4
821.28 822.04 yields 11.8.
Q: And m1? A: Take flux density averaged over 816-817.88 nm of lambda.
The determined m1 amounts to 12.6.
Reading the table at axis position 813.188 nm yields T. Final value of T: 11.27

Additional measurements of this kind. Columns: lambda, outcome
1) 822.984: 11.74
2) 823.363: 11.04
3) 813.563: 13.27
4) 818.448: 11.87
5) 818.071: 11.69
